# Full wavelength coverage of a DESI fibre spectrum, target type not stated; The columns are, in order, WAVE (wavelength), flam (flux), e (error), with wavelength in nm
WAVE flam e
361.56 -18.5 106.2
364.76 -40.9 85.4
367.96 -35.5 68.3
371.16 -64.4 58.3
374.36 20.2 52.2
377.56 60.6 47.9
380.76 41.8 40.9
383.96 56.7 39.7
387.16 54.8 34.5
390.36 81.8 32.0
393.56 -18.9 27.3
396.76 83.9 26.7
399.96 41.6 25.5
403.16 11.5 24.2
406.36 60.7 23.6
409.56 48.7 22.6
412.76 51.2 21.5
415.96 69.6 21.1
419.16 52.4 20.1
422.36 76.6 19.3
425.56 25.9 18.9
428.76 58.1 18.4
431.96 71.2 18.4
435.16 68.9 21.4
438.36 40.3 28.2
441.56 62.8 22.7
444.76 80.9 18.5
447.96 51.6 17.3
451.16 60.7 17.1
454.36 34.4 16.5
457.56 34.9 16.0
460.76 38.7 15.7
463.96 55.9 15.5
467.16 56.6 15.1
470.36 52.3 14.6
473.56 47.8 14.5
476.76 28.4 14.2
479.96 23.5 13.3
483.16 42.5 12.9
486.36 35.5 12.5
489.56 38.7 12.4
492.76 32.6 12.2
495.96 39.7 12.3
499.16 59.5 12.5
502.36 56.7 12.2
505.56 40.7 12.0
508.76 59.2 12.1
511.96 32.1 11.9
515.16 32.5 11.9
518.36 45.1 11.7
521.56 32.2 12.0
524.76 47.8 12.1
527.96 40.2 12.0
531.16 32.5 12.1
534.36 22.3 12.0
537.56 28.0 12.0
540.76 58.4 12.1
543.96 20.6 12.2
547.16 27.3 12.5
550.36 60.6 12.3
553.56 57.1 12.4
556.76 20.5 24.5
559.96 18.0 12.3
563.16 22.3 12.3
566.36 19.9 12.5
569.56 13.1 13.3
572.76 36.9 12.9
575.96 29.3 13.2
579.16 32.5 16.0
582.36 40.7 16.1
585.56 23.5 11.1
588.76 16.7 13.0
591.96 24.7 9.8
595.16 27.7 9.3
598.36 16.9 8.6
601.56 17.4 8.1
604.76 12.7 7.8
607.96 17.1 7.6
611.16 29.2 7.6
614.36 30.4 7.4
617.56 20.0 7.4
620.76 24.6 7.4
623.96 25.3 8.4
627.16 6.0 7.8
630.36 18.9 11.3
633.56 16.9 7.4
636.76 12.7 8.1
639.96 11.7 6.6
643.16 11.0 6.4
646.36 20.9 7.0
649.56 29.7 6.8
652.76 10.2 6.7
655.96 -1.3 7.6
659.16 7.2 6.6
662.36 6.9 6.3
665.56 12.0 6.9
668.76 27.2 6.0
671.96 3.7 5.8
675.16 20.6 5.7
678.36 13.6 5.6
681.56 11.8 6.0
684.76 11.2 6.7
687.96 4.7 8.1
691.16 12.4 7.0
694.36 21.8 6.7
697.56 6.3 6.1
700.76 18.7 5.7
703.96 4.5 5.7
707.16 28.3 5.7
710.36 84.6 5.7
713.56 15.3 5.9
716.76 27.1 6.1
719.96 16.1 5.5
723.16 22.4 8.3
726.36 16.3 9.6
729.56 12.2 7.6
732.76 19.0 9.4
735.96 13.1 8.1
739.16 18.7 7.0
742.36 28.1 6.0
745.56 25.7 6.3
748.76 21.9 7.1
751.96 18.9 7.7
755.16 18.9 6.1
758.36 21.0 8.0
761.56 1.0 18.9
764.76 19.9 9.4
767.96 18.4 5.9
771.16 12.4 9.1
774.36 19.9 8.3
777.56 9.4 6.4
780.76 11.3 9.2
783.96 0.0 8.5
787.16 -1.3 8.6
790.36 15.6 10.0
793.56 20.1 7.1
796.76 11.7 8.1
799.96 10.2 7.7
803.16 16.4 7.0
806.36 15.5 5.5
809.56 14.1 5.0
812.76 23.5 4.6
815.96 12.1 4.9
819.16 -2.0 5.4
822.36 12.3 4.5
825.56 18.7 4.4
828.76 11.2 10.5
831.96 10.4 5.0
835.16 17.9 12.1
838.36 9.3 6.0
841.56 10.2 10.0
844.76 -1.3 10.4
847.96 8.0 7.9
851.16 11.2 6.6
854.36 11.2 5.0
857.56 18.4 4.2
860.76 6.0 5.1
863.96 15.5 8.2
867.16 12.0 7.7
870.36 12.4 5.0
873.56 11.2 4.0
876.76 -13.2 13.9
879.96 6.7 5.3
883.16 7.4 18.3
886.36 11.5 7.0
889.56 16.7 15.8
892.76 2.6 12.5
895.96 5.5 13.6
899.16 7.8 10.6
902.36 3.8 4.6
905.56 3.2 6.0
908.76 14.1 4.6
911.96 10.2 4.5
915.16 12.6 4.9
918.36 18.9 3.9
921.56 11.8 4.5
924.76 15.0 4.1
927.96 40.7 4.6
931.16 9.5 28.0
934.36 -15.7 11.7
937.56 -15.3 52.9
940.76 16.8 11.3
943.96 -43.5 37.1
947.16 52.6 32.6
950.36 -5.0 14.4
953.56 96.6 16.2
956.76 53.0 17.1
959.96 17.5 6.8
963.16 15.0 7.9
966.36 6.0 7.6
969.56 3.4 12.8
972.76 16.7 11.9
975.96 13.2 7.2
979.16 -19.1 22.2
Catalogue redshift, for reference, 0.907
